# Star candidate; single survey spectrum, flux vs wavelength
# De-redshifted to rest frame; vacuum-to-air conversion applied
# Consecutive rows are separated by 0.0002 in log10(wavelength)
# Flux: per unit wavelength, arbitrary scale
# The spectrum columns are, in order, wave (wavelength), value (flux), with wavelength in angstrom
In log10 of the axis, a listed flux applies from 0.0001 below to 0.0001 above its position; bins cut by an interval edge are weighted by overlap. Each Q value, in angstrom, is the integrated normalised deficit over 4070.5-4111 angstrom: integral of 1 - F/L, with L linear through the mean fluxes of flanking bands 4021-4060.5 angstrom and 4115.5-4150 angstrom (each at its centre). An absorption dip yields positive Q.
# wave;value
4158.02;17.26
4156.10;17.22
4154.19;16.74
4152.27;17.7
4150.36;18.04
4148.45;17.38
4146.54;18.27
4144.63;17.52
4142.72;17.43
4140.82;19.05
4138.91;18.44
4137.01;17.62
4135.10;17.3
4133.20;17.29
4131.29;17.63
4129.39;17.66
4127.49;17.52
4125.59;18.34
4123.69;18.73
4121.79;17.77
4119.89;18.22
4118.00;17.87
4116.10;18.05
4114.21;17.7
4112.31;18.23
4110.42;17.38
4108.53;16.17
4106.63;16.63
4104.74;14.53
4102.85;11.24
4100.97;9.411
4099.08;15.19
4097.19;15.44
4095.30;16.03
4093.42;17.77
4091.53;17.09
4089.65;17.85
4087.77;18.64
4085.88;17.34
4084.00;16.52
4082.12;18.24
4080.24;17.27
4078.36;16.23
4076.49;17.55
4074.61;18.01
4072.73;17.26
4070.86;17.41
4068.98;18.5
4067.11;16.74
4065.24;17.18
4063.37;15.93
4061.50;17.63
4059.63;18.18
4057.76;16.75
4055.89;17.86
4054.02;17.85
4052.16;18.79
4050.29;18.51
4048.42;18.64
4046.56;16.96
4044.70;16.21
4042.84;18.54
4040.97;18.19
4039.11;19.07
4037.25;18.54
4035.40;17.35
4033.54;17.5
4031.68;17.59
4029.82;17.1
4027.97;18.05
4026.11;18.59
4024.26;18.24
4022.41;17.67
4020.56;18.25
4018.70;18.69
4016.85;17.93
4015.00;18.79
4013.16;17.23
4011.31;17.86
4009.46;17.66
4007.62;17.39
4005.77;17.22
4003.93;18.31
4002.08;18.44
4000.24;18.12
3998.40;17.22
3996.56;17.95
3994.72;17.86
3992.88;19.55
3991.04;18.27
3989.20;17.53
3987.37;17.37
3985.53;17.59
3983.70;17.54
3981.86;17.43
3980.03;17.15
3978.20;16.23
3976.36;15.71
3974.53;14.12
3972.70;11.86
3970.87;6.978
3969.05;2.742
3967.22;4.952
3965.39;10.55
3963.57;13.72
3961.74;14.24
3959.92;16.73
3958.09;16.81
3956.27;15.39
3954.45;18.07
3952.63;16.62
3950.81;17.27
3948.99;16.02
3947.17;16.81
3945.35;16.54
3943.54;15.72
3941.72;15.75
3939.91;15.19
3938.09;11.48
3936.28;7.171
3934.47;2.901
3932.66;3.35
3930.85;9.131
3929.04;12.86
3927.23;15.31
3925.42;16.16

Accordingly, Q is 3.63 angstrom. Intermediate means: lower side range 17.9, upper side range 17.9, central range 16.3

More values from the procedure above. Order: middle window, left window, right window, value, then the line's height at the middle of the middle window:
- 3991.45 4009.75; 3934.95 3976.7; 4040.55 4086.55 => -3.5 angstrom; 15.1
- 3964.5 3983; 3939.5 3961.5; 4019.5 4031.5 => 5.5 angstrom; 16.9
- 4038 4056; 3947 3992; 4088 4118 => -3.0 angstrom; 15.5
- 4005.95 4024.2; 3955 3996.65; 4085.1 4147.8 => -3.1 angstrom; 15.3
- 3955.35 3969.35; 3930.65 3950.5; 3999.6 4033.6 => 1.4 angstrom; 13.8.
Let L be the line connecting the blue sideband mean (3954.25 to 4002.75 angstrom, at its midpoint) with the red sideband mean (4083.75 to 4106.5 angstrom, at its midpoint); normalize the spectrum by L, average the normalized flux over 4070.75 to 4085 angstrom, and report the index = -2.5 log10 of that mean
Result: -0.12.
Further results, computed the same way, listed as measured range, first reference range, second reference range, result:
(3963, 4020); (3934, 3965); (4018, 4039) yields 0.044 mag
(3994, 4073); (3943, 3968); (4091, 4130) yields -0.133 mag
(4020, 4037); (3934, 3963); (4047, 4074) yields -0.065 mag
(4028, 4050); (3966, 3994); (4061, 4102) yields -0.135 mag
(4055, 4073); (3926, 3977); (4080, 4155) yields -0.112 mag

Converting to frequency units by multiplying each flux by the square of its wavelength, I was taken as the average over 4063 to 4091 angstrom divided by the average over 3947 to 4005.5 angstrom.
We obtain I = 1.18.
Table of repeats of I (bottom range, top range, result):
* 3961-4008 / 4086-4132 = 1.17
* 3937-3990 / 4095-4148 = 1.25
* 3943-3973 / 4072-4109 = 1.27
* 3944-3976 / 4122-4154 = 1.44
